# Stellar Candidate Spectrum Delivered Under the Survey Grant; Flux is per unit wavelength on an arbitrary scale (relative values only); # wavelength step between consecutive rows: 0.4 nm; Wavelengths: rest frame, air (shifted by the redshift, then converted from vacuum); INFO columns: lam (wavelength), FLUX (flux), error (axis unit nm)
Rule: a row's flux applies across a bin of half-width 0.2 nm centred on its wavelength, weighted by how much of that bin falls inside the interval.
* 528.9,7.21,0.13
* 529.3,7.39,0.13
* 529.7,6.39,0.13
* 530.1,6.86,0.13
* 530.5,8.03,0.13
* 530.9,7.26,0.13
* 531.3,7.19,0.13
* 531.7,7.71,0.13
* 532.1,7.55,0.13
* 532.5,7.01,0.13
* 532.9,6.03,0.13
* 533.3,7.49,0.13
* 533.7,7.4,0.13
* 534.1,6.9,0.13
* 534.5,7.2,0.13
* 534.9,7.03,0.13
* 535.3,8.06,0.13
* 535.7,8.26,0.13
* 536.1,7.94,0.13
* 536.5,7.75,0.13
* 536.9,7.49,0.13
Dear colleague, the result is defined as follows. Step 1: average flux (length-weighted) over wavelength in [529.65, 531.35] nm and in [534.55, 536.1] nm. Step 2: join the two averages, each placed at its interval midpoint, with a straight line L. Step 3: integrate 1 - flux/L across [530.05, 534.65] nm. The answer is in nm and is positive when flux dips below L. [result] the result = 0.11 nm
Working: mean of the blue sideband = 7.21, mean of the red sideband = 7.75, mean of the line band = 7.23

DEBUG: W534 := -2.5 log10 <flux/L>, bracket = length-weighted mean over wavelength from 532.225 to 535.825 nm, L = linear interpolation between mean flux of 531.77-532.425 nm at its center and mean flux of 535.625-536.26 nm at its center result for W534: 0.08 mag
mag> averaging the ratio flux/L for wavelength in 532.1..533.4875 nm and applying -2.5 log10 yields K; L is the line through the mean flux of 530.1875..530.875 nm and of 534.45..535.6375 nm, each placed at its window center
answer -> 0.10 mag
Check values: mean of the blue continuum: 7.64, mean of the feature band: 6.94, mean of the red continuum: 7.56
